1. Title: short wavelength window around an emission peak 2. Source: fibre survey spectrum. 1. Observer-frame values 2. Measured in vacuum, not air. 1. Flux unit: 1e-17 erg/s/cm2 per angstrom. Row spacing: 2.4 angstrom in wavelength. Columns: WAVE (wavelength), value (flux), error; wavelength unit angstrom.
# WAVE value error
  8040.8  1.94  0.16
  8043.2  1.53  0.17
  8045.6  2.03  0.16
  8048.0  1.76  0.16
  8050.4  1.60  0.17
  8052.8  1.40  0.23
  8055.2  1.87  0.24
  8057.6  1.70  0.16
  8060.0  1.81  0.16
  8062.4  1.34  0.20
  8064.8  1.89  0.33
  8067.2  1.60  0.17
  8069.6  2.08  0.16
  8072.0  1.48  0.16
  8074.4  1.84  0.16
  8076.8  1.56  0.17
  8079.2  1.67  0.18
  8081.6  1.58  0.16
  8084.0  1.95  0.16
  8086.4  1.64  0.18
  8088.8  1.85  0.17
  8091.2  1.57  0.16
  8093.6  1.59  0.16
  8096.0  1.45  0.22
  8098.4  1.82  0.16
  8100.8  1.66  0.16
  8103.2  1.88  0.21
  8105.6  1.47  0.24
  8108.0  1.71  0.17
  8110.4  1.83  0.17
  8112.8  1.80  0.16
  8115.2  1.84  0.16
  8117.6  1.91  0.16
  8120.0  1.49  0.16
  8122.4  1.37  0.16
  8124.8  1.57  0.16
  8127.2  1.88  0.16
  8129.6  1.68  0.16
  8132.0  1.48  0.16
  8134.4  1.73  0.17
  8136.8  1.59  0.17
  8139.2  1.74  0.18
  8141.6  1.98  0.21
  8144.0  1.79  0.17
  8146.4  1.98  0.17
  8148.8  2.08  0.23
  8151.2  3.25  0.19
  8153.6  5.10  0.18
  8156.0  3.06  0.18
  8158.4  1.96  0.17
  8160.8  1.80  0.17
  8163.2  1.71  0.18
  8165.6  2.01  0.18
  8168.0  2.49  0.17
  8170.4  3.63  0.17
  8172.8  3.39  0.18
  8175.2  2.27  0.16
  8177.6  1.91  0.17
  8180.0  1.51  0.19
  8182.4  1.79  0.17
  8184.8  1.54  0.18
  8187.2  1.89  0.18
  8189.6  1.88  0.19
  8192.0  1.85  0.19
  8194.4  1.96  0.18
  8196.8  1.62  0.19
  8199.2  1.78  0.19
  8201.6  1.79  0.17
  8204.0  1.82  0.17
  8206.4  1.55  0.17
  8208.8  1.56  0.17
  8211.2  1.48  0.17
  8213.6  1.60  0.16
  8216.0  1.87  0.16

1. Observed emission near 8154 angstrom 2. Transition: [S II]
